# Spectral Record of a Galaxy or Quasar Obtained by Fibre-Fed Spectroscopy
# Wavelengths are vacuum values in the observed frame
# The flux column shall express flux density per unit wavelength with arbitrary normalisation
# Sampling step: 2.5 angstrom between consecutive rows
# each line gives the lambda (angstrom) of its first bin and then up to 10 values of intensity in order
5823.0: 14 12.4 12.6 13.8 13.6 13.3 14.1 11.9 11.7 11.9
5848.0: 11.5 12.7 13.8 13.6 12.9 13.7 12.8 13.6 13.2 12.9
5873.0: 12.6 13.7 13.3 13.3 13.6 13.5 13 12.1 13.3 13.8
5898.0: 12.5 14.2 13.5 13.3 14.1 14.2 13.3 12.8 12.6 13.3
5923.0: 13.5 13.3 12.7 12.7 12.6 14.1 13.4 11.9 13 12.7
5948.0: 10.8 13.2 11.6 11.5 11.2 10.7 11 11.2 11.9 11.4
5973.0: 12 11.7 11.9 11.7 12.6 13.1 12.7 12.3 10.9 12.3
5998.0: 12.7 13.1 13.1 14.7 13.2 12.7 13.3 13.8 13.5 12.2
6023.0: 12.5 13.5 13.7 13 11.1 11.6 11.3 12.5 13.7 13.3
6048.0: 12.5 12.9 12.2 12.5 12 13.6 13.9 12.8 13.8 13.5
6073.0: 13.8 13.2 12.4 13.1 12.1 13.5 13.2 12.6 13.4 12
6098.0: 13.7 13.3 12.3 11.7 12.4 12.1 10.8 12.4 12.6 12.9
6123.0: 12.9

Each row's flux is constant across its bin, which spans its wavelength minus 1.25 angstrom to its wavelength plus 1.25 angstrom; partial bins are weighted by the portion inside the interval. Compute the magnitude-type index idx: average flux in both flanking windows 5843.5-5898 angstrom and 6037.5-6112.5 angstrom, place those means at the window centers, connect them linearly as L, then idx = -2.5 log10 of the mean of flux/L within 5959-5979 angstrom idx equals 0.132 mag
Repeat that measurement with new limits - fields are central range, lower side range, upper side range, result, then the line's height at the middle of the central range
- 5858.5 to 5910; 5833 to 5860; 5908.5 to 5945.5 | -0.03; 12.9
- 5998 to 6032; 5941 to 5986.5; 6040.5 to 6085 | -0.07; 12.4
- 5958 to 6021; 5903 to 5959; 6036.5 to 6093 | 0.04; 12.9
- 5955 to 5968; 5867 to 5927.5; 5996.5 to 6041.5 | 0.17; 13.1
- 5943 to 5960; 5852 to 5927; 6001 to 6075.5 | 0.11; 13.2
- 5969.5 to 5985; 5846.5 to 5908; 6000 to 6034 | 0.10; 13.1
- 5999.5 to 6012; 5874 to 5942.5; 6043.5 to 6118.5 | -0.03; 13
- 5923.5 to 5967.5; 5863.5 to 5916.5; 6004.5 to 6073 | 0.08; 13.2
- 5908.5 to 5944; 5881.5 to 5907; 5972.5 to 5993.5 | -0.02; 12.9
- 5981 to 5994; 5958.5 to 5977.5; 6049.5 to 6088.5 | -0.05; 11.7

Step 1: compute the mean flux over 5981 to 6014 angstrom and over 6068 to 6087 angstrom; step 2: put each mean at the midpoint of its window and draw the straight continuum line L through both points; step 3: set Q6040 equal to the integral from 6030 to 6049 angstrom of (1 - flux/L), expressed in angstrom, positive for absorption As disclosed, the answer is 0.91 angstrom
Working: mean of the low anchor 12.8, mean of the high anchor 13.1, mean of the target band 12.3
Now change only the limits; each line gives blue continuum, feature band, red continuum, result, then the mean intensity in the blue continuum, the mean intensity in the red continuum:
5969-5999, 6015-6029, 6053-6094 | -0.73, 12.1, 13.1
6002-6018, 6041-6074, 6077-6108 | -0.08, 13.5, 12.8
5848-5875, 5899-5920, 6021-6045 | -0.84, 13.1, 12.6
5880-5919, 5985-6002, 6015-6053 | 0.61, 13.3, 12.7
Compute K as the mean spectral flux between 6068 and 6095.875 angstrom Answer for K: 13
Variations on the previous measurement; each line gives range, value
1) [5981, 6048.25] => 12.8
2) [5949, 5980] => 11.6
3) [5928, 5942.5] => 12.9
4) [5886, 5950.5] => 13.1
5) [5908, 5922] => 13.3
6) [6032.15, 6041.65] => 11.6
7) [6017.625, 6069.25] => 12.8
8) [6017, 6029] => 13.1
